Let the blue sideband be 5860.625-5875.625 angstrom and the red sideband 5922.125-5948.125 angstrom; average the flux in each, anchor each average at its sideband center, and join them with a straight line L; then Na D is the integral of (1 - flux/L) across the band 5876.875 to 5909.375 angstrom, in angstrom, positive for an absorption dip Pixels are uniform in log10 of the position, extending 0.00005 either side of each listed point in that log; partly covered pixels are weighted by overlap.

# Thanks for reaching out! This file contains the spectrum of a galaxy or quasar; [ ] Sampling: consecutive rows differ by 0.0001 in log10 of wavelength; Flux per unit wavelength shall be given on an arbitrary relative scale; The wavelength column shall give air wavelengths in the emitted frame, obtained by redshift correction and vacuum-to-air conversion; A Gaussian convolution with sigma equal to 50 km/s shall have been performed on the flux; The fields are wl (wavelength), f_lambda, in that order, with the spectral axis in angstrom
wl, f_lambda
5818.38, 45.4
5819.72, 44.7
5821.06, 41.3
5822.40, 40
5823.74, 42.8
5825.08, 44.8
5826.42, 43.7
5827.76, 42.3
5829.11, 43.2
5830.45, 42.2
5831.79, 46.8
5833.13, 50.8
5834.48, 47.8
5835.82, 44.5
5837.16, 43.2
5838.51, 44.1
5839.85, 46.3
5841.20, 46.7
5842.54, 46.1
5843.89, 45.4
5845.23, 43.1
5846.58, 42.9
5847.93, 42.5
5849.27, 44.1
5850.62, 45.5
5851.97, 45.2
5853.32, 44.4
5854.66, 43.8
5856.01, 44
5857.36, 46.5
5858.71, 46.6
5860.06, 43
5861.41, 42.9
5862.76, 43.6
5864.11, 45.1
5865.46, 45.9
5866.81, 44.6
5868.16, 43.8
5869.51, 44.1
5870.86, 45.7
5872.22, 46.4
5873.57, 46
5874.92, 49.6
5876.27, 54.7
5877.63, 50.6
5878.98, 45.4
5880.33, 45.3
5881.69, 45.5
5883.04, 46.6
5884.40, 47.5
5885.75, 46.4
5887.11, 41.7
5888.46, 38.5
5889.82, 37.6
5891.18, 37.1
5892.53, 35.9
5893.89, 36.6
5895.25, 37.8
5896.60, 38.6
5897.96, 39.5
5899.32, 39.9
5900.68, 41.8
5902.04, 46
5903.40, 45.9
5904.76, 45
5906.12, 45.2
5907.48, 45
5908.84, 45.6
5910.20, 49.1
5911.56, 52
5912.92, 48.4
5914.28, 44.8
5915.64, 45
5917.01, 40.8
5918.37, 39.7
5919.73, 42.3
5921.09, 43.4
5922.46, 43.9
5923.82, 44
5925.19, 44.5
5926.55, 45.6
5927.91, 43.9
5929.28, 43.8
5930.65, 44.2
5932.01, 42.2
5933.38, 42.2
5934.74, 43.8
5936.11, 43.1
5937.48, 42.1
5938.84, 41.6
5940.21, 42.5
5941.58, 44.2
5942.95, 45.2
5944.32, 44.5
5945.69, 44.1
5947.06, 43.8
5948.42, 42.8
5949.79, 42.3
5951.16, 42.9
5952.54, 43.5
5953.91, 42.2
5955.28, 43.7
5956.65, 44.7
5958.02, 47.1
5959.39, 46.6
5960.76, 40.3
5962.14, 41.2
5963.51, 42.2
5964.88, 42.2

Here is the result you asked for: 1.4 angstrom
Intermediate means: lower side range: 45.3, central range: 42.7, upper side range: 43.6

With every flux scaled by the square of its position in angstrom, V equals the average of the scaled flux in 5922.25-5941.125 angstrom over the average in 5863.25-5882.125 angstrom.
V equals 0.9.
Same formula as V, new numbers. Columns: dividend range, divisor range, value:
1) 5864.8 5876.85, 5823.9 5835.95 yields 1.05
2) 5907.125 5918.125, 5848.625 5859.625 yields 1.05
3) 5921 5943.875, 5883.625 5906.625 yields 1.07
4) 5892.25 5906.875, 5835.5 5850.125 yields 0.95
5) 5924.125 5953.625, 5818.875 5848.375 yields 1.02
